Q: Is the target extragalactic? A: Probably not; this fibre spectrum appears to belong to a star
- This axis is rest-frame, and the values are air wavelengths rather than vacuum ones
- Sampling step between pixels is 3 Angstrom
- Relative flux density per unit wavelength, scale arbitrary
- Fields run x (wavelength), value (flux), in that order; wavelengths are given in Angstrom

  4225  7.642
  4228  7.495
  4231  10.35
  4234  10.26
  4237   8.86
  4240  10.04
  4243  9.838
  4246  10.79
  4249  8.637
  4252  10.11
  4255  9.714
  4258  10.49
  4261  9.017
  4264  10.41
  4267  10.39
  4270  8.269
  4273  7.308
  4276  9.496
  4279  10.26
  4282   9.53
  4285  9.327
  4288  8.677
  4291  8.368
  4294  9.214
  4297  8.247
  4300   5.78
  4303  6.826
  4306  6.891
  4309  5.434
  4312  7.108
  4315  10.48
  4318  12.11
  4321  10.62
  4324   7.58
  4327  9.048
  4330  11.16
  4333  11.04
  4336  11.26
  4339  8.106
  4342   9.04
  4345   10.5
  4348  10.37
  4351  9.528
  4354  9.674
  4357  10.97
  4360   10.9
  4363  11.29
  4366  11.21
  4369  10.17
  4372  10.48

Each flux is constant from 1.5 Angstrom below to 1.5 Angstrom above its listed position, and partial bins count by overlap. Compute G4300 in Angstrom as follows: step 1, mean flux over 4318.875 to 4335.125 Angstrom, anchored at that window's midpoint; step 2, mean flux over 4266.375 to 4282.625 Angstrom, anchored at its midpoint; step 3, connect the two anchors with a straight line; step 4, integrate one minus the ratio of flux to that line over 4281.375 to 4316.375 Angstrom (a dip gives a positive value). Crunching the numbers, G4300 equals 5.83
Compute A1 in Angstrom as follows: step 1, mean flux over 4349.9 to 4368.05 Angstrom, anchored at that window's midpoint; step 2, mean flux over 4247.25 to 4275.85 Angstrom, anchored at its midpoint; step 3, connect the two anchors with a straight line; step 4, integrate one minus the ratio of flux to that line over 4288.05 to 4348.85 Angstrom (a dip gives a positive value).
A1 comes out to 7.1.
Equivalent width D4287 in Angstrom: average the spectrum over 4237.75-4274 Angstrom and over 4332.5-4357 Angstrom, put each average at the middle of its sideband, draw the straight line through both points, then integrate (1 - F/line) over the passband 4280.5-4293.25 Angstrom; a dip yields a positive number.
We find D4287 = 1.0 Angstrom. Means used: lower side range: 9.6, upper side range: 9.96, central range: 8.99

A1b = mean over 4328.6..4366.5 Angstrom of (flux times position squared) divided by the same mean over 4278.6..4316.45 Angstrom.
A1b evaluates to 1.3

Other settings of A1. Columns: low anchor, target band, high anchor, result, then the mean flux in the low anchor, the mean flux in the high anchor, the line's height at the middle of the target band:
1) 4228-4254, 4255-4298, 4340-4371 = 2.9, 9.72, 10.3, 9.91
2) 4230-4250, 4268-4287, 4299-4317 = -1.5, 9.84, 7.26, 8.42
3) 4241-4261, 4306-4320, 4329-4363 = 2.1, 9.86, 10.3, 10.1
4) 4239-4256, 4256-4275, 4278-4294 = 0.4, 9.85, 9.2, 9.55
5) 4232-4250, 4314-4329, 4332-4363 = 0.1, 9.79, 10.2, 10.1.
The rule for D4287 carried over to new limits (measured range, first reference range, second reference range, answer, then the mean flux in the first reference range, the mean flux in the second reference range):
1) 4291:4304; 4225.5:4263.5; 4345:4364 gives 3.07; 9.6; 10.4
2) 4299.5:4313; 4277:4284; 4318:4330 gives 4.61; 9.83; 9.72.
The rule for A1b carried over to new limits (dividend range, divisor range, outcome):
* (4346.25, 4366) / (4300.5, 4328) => 1.28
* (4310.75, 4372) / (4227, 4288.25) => 1.11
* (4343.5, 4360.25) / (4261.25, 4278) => 1.16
